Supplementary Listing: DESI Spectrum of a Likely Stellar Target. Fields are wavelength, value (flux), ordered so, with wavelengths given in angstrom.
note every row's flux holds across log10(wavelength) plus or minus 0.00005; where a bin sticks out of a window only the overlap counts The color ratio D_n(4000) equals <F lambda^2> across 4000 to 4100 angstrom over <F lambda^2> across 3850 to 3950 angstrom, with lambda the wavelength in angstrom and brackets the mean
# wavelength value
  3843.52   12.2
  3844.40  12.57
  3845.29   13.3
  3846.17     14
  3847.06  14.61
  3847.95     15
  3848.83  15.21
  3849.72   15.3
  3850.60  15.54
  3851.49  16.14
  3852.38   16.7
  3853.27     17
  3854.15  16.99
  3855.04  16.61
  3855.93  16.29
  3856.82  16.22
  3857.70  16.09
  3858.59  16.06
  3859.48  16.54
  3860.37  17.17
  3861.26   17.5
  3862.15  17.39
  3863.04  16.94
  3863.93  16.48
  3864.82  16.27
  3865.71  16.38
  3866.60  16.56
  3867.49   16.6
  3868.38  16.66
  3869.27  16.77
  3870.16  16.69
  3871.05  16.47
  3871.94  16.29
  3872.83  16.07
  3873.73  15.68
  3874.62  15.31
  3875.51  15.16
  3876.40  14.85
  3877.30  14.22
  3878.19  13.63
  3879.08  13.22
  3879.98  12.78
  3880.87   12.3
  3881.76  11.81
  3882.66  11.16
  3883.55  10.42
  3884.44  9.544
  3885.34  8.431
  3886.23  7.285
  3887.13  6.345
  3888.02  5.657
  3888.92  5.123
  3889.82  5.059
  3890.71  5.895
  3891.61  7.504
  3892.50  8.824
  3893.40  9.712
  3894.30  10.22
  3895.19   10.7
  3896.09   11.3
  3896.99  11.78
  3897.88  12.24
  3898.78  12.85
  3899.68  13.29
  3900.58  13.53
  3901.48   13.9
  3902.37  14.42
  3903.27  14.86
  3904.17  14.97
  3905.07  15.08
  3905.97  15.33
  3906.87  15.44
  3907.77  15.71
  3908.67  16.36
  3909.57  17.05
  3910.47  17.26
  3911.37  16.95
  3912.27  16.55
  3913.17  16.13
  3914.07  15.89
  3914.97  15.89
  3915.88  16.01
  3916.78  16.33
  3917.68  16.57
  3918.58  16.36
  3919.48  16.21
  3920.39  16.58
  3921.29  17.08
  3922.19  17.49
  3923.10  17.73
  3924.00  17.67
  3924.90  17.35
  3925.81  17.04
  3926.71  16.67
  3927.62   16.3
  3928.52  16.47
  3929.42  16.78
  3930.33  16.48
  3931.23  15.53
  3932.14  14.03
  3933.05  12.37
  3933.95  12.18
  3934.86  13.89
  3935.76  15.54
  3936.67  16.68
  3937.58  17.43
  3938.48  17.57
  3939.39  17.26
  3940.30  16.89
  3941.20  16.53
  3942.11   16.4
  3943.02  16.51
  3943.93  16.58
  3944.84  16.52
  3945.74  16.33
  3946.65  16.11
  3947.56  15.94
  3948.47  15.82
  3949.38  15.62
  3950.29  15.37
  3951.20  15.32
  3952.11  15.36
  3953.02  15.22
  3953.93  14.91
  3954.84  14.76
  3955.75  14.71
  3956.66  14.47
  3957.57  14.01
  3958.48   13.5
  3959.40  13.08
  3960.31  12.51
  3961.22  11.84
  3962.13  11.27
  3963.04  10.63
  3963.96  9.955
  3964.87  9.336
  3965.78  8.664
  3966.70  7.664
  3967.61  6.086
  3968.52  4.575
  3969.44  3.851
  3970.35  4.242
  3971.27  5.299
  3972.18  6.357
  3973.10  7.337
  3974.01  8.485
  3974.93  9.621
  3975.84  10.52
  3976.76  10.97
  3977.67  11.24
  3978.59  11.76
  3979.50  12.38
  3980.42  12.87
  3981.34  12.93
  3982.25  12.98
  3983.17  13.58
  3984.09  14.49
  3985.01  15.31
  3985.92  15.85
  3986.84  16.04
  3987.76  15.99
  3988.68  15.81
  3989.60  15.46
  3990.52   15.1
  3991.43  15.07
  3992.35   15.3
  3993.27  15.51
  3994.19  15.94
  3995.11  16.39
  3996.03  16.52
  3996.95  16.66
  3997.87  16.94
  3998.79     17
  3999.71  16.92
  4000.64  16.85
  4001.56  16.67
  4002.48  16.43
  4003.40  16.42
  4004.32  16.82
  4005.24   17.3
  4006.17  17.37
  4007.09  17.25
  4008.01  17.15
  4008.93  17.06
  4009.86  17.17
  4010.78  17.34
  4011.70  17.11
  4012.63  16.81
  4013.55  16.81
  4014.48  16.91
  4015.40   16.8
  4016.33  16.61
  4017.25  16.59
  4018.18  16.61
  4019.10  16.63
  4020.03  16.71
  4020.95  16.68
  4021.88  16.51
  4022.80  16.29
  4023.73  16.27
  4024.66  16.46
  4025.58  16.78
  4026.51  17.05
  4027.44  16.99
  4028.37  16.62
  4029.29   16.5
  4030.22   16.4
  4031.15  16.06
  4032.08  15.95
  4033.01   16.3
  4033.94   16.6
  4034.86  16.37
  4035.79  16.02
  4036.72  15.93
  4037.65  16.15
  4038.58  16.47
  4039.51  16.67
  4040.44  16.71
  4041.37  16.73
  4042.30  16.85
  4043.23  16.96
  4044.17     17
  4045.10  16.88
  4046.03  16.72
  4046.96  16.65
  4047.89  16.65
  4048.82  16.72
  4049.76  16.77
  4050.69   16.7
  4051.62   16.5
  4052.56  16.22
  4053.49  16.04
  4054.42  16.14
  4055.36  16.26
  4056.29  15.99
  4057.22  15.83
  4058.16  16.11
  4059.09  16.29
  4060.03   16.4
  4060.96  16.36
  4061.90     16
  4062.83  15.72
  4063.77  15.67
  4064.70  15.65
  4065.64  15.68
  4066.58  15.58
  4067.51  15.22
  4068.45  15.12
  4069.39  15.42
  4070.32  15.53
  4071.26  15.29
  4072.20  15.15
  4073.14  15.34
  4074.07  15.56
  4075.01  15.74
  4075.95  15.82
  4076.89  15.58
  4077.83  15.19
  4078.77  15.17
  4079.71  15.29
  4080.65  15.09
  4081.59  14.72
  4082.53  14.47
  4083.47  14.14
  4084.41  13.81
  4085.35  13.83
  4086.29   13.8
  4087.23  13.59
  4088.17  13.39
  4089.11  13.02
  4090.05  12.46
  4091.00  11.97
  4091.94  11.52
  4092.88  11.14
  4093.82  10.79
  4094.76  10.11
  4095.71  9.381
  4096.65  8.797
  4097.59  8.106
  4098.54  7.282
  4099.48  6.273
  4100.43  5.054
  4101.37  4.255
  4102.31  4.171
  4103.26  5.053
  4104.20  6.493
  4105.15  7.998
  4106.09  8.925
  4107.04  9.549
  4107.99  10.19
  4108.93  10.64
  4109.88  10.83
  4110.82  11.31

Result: 1.1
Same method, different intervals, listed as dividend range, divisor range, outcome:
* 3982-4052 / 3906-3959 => 1.07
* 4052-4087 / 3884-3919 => 1.33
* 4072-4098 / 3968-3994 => 1.19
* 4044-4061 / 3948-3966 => 1.29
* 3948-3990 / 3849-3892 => 0.90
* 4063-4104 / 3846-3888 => 0.96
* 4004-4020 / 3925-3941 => 1.11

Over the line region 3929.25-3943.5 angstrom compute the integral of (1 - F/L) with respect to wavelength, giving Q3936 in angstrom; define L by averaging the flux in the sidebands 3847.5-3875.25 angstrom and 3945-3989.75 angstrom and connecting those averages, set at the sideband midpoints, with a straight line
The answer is -2.5 angstrom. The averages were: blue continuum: 16.3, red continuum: 12.2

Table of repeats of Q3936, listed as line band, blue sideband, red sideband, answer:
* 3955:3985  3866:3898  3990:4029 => 9.28 angstrom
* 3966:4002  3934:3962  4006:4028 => 7.93 angstrom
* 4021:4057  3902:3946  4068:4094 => -4.24 angstrom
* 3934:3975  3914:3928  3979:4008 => 8.75 angstrom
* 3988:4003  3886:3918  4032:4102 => -2.62 angstrom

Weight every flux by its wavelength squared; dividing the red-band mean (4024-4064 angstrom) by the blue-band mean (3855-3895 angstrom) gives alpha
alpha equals 1.35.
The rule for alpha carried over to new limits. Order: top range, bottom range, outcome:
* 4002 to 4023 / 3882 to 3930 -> 1.31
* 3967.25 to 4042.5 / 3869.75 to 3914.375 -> 1.24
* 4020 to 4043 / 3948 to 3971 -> 1.47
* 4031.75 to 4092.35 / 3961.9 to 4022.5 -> 1.16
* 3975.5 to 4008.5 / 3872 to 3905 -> 1.40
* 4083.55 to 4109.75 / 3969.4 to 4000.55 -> 0.78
